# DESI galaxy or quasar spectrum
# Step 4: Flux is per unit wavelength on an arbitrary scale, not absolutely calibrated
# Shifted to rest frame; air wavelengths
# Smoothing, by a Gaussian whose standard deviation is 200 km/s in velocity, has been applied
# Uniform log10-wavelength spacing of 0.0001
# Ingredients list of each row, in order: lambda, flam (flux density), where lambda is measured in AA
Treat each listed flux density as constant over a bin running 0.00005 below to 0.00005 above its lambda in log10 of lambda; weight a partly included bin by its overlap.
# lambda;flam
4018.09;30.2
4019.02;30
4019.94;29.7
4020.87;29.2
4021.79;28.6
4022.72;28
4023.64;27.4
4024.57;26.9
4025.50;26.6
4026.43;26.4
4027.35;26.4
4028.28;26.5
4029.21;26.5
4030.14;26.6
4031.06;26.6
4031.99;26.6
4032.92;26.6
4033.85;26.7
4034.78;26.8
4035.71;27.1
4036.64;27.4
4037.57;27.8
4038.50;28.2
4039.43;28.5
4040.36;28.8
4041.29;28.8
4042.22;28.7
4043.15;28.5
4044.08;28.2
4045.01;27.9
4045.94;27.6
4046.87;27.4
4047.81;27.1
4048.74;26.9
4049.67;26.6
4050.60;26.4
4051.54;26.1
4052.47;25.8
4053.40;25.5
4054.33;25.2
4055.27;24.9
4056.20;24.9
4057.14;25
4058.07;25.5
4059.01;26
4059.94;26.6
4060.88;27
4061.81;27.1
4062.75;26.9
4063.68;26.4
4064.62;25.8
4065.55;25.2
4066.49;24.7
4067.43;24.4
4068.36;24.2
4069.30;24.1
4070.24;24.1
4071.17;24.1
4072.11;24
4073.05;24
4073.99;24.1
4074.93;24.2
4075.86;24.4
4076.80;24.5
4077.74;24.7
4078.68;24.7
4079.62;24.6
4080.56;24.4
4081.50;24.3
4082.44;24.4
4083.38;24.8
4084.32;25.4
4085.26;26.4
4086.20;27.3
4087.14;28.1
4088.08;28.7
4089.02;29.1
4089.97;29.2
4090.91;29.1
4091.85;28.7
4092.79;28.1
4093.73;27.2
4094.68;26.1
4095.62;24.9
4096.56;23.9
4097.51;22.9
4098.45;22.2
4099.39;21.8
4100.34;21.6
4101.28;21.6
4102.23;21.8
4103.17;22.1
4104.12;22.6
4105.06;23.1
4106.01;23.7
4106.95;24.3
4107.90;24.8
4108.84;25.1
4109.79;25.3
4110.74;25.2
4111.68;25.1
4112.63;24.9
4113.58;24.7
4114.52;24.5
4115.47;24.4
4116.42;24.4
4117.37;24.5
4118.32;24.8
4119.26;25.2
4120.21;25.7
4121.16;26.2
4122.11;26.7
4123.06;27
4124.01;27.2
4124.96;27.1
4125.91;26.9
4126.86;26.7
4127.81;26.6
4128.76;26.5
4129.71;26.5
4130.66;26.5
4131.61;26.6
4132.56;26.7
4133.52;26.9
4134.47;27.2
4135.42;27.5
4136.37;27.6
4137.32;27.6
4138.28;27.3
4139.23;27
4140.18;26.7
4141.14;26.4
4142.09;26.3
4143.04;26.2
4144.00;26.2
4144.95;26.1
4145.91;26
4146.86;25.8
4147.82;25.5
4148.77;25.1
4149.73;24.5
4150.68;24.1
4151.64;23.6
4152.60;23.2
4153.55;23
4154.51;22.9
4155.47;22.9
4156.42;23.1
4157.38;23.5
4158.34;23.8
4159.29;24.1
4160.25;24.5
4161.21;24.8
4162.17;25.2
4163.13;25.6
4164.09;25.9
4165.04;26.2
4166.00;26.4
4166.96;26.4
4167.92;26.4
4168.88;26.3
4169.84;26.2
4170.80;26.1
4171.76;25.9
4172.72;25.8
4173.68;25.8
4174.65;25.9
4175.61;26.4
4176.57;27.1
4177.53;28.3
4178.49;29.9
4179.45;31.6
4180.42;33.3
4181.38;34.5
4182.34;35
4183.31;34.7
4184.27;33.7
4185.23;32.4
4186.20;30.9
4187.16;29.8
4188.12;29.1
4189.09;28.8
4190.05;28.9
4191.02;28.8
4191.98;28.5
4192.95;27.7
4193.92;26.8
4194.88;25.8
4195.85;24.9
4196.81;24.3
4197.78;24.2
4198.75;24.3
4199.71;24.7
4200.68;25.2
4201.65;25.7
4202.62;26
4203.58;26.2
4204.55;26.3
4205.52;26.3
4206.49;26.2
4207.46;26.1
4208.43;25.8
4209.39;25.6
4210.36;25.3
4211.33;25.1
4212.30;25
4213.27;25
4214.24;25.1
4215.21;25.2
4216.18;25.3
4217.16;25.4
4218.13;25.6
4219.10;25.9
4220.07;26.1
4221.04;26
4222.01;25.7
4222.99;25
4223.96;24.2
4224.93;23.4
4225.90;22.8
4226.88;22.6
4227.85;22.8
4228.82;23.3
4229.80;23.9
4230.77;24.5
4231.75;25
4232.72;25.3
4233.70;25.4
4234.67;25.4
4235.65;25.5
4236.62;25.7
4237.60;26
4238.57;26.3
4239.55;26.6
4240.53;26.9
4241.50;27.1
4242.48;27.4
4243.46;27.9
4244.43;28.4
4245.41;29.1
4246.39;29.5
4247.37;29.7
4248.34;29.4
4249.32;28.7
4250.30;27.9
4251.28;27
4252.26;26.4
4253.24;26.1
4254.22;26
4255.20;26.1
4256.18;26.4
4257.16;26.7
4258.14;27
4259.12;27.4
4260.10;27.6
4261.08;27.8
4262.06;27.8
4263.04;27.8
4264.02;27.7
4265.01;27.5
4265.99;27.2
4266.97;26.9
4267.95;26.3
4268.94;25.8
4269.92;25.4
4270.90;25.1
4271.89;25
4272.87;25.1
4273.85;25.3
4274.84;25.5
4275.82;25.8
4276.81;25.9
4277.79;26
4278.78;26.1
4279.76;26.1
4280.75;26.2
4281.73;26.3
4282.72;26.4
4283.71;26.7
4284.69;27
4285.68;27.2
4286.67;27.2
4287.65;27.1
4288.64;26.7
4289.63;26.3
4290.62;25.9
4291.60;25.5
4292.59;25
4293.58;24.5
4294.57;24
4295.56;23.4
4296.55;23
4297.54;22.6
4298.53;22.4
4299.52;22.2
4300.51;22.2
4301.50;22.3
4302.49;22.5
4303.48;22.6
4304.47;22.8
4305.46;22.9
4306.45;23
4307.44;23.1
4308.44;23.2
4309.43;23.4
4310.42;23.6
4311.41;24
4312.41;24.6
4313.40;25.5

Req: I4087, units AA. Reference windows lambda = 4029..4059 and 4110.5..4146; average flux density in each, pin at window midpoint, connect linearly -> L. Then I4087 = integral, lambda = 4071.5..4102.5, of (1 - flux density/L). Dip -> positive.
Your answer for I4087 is 1.6 AA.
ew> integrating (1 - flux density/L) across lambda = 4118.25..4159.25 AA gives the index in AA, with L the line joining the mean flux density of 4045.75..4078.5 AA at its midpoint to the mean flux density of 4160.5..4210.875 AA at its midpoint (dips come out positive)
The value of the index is 1.4 AA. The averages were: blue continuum 25.4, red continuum 27.4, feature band 25.8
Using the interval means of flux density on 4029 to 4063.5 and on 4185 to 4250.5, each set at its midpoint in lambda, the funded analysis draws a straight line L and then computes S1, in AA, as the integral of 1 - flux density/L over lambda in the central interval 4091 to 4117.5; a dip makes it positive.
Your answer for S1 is 2.3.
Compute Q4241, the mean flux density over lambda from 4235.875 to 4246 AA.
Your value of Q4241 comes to 27.1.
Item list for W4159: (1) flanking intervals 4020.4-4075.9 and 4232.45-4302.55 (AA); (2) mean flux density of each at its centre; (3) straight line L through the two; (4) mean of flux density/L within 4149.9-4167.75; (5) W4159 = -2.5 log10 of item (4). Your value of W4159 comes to 0.08 mag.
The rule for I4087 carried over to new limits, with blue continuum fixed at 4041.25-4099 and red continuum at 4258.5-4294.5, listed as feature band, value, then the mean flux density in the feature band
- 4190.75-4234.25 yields 1.5 AA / 25.3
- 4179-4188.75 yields -2.3 AA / 32.4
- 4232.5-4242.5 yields 0.1 AA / 26.1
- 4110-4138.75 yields -0.1 AA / 26.1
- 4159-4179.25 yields -0.1 AA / 26.2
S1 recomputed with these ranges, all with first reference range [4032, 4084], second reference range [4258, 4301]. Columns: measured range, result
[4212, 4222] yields 0.1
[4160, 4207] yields -3.1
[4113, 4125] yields 0.2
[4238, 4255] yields -1.2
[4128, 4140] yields -0.5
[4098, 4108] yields 1.3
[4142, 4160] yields 1.0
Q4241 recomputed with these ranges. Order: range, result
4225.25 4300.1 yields 26.1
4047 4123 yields 25.2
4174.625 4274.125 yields 26.8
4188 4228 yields 25.6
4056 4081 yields 25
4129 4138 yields 27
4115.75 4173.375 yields 25.7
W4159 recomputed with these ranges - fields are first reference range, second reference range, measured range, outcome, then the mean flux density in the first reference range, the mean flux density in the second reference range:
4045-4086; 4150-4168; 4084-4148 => -0.037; 25.4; 24.5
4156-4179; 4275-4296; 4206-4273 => -0.009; 25.8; 26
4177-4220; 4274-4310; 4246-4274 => -0.055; 27.6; 24.7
